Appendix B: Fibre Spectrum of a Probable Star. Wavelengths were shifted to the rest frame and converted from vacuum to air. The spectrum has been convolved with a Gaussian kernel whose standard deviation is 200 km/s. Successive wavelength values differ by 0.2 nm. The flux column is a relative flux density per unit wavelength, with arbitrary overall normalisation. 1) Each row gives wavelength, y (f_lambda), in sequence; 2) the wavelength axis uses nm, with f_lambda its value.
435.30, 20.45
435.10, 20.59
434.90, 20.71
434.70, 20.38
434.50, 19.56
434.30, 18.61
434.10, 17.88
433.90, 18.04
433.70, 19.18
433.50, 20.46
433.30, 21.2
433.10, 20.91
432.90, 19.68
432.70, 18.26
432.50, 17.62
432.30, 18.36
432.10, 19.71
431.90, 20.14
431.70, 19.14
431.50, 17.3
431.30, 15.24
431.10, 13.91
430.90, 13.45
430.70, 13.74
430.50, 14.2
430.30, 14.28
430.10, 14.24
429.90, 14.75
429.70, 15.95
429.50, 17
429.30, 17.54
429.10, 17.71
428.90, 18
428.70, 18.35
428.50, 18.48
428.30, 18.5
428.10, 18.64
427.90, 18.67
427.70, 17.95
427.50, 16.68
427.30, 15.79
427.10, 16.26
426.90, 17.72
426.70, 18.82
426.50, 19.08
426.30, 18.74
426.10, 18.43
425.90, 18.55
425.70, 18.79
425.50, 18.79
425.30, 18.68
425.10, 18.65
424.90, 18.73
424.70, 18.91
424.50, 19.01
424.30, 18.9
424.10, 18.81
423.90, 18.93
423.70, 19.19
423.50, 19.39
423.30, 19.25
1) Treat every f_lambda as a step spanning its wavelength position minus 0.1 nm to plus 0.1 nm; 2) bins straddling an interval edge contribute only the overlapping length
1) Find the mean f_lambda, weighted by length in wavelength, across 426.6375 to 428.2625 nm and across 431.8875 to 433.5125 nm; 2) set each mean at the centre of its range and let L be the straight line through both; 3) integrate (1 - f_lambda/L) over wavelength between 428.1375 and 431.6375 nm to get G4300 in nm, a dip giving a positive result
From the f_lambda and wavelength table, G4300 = 0.44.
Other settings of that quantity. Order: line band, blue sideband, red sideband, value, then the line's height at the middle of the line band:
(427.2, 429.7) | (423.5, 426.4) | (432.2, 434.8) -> 0.169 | 19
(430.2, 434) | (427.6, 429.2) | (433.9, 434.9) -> 0.246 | 18.8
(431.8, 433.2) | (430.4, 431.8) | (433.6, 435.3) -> -0.184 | 17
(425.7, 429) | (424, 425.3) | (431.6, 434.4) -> 0.155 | 19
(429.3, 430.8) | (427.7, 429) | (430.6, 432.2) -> 0.202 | 17.4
